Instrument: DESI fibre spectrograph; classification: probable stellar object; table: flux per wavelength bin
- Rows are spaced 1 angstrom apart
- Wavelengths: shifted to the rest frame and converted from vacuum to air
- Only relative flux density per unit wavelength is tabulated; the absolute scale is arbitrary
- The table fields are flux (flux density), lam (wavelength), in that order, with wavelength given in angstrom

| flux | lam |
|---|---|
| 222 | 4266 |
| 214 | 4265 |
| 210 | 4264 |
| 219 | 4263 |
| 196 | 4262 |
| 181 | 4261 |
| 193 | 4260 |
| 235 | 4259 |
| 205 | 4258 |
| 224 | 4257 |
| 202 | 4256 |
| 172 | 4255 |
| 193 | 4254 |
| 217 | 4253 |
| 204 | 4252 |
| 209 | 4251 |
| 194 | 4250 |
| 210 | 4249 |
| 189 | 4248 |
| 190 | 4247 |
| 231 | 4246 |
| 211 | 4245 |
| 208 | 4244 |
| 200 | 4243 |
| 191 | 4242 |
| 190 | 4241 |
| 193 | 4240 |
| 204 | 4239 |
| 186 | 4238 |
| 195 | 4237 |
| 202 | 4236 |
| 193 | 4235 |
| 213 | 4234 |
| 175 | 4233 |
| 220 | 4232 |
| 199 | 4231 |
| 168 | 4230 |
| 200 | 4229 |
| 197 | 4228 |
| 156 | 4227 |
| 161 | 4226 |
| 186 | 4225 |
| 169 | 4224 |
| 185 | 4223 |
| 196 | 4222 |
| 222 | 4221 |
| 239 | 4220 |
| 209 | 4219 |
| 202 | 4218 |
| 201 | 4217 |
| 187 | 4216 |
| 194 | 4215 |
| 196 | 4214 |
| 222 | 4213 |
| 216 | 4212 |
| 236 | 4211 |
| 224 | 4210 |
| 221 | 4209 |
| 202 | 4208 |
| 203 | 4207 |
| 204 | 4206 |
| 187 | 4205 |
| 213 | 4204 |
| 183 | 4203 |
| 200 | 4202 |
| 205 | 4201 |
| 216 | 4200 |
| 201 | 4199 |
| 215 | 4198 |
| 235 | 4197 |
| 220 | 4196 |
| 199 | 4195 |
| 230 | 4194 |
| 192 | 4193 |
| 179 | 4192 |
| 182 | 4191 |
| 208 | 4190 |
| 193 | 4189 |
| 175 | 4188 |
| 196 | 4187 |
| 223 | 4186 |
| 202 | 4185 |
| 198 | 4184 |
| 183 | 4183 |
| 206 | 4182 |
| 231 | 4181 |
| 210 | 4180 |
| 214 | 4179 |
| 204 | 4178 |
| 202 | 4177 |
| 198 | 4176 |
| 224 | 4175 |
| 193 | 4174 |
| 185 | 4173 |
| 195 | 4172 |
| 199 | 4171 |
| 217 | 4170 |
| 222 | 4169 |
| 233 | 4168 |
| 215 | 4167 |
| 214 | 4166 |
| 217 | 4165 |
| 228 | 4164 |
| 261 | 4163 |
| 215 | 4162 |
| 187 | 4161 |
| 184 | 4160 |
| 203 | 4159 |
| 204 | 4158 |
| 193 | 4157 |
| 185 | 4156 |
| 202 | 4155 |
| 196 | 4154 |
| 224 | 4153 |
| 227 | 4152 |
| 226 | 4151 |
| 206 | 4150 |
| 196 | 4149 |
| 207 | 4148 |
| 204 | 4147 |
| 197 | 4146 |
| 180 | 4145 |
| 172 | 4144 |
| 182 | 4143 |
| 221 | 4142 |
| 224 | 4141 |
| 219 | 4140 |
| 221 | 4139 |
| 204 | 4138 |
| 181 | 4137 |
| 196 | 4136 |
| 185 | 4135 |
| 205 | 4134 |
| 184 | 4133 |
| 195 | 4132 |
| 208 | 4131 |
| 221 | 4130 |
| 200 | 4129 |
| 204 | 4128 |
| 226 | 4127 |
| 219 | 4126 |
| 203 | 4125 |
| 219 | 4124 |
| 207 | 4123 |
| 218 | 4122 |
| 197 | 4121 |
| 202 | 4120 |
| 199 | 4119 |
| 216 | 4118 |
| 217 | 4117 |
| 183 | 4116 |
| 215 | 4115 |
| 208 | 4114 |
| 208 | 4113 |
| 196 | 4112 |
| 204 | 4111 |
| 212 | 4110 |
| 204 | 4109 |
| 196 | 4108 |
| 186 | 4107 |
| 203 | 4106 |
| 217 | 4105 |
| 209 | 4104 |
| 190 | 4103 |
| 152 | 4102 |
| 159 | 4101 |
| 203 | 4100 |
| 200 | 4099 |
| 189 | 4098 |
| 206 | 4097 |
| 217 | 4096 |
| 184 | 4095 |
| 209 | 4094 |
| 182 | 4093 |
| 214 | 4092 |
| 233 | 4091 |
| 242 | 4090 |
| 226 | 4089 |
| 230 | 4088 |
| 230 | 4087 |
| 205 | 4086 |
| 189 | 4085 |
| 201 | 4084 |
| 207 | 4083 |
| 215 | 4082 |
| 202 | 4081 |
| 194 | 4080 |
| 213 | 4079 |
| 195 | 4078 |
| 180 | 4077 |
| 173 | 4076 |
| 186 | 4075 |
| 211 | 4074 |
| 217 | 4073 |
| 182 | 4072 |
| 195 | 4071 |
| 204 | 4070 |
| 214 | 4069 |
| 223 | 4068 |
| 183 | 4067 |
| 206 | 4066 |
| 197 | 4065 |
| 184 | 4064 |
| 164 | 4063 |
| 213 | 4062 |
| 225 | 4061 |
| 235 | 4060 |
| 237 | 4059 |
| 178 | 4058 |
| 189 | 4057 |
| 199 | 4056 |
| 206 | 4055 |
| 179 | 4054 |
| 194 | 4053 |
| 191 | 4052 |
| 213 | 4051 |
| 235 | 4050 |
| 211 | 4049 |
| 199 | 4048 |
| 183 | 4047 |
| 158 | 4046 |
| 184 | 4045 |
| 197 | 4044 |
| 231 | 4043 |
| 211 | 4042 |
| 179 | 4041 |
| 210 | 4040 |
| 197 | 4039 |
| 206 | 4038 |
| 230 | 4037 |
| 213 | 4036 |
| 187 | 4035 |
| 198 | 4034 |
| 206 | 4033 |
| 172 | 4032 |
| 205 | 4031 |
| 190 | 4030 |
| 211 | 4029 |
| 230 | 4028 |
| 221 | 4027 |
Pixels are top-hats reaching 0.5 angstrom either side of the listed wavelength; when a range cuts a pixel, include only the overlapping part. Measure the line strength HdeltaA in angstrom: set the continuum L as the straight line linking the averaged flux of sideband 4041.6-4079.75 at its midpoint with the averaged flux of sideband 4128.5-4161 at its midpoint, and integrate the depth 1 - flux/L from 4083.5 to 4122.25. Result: -0.61 angstrom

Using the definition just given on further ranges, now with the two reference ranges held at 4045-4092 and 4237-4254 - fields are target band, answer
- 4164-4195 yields -0.5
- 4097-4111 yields 0.6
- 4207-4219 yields -0.4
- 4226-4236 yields 0.6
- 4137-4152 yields -0.1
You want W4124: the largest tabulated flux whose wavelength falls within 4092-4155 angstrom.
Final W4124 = 227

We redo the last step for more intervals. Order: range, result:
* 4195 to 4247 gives 239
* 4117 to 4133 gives 226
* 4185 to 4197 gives 235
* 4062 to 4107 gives 242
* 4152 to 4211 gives 261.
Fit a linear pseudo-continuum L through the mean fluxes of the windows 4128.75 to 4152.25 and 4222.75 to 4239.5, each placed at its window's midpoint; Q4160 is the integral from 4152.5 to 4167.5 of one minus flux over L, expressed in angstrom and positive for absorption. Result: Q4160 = -0.7 angstrom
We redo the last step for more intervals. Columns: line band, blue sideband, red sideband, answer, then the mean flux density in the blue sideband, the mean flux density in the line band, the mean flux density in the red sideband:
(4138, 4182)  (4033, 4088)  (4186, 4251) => -1.52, 201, 208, 201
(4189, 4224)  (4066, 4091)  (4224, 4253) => -1.49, 205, 206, 195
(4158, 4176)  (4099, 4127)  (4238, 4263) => -0.79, 202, 211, 202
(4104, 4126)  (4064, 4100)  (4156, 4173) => 0.09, 204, 206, 210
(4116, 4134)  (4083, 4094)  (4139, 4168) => 0.29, 215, 207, 207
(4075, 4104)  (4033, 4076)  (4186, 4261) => -0.04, 201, 201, 201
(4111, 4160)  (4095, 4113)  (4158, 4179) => -0.26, 197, 204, 210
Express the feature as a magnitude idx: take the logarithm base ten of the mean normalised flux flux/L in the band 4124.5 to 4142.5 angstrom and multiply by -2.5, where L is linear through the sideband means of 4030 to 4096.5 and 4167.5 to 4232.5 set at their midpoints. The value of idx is -0.02 mag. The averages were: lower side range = 203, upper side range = 203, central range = 206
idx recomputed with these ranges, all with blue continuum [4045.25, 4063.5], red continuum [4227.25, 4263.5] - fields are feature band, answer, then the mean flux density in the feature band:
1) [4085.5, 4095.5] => -0.08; 216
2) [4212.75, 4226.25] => 0.01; 198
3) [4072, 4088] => -0.01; 202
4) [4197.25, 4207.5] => -0.02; 203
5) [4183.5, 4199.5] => -0.02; 203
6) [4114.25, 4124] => -0.03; 207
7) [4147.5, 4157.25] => -0.03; 207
